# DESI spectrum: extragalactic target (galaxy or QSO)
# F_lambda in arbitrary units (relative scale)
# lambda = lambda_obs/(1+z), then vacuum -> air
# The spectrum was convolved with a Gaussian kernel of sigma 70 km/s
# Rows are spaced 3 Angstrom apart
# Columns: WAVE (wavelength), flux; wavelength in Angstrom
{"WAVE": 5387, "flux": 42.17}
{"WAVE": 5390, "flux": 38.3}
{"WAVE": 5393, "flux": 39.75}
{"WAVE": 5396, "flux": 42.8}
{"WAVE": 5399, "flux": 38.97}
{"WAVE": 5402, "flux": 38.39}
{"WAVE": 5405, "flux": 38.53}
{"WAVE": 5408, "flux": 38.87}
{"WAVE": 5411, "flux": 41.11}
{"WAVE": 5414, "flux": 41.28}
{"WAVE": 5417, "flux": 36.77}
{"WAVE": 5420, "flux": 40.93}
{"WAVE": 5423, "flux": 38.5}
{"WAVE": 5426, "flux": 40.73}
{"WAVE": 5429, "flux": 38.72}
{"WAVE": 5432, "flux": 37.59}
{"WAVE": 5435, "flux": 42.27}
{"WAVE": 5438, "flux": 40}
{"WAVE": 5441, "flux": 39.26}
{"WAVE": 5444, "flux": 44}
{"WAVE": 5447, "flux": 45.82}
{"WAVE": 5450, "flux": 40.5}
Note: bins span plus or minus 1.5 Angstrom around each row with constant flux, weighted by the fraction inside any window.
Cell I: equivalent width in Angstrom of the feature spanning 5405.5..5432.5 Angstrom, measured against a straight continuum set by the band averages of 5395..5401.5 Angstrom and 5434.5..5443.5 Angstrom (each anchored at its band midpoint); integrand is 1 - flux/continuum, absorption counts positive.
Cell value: 0.7 Angstrom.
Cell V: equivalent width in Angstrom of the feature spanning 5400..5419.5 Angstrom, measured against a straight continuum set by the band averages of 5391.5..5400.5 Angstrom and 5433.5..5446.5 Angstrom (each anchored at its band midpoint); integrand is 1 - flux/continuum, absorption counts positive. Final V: 0.8 Angstrom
